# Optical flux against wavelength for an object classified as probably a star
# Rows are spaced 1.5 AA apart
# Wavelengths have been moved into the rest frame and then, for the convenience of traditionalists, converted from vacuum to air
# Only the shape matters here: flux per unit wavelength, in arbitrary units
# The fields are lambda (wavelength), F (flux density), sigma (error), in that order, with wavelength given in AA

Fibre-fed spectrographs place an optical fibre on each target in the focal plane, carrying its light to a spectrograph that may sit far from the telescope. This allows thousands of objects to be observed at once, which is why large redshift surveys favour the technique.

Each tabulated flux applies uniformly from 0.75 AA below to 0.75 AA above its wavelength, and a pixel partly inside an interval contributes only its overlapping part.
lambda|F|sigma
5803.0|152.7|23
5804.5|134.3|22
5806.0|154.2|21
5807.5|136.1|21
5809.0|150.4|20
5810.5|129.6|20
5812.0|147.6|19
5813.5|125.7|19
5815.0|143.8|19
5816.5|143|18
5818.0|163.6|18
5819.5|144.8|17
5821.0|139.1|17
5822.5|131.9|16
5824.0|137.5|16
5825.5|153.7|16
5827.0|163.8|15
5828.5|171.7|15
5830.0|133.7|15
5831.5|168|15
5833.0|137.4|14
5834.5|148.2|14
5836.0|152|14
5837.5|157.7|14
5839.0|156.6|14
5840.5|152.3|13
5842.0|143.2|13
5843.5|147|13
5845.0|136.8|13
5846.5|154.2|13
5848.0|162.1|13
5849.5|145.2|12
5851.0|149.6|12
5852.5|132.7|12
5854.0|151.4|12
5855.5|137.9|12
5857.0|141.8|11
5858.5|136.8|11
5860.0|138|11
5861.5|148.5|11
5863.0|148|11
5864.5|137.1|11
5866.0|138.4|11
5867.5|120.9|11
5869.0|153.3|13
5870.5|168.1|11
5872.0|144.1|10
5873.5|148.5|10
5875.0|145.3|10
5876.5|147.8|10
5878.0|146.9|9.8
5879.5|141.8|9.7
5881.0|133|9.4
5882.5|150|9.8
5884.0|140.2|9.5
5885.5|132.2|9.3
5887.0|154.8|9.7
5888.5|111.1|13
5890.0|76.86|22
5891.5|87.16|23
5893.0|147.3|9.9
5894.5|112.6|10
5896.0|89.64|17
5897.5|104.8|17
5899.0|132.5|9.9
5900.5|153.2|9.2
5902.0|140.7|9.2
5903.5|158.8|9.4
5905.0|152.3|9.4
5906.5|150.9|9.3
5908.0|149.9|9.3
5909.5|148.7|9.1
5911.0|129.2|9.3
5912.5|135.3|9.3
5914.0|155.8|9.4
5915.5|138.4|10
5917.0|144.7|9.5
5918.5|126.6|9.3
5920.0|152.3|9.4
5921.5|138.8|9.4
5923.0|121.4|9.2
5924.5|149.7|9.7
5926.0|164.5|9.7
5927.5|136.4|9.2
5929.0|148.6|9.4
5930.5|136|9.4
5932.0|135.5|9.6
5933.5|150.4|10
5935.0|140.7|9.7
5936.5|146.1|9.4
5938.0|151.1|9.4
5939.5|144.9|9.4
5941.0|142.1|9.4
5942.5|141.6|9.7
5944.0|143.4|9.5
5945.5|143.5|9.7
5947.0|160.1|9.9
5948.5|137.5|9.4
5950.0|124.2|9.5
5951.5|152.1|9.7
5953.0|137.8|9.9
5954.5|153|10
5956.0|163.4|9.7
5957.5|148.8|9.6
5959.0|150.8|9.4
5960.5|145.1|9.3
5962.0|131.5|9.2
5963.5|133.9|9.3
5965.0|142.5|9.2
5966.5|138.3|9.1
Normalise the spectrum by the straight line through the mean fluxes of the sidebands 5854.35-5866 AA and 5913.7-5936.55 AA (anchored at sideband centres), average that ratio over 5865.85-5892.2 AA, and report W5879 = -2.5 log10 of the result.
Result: 0.05 mag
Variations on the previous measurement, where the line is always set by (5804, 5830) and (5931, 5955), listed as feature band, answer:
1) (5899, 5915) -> -0.02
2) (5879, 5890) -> 0.09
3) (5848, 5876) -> 0.00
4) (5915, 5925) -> 0.04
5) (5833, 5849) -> -0.04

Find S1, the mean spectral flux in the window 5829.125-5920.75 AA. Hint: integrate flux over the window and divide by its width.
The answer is 141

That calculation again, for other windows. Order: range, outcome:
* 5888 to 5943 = 136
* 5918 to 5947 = 143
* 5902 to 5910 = 151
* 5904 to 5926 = 143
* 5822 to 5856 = 149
